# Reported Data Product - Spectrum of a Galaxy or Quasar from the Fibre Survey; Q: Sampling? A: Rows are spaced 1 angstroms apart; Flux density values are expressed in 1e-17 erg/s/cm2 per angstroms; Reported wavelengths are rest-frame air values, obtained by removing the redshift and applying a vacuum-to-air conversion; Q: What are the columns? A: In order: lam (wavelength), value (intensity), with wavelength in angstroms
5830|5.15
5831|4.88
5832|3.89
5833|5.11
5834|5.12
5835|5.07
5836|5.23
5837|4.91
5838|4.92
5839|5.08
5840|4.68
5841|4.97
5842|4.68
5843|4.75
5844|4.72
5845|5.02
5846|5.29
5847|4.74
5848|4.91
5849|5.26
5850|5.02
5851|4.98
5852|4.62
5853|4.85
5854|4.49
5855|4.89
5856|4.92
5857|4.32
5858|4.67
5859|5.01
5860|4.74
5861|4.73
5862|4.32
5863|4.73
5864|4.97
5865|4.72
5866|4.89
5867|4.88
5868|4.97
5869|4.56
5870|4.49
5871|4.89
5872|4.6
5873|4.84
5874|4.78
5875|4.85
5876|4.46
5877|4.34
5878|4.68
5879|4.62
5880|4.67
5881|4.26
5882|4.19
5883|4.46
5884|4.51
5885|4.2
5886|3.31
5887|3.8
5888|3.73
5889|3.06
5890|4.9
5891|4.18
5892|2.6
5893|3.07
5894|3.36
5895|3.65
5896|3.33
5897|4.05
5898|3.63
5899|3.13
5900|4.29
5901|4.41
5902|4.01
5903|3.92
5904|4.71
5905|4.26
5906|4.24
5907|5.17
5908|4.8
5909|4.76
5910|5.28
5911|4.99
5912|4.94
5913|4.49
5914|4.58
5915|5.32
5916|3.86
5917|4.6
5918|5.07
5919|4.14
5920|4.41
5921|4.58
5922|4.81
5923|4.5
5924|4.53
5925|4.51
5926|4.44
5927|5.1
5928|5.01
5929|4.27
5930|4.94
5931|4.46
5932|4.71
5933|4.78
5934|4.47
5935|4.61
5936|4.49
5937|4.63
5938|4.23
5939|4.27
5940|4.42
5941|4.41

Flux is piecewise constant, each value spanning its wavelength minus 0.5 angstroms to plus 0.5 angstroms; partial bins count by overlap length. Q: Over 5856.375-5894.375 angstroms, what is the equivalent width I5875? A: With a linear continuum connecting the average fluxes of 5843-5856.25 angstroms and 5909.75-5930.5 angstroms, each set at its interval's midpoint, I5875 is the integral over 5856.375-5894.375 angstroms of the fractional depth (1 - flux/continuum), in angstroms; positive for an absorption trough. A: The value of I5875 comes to 3.43 angstroms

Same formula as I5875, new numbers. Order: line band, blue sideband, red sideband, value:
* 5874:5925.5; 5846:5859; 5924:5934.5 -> 4.8 angstroms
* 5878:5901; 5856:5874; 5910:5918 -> 4.1 angstroms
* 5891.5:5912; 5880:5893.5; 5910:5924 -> 0.9 angstroms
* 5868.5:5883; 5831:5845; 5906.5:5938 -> 0.6 angstroms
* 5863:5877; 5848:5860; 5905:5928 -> 0.1 angstroms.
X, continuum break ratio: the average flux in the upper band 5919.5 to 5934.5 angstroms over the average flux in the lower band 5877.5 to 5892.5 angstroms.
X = 1.14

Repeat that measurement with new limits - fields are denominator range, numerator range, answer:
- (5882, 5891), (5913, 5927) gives 1.14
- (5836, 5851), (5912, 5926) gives 0.93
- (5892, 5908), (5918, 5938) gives 1.17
